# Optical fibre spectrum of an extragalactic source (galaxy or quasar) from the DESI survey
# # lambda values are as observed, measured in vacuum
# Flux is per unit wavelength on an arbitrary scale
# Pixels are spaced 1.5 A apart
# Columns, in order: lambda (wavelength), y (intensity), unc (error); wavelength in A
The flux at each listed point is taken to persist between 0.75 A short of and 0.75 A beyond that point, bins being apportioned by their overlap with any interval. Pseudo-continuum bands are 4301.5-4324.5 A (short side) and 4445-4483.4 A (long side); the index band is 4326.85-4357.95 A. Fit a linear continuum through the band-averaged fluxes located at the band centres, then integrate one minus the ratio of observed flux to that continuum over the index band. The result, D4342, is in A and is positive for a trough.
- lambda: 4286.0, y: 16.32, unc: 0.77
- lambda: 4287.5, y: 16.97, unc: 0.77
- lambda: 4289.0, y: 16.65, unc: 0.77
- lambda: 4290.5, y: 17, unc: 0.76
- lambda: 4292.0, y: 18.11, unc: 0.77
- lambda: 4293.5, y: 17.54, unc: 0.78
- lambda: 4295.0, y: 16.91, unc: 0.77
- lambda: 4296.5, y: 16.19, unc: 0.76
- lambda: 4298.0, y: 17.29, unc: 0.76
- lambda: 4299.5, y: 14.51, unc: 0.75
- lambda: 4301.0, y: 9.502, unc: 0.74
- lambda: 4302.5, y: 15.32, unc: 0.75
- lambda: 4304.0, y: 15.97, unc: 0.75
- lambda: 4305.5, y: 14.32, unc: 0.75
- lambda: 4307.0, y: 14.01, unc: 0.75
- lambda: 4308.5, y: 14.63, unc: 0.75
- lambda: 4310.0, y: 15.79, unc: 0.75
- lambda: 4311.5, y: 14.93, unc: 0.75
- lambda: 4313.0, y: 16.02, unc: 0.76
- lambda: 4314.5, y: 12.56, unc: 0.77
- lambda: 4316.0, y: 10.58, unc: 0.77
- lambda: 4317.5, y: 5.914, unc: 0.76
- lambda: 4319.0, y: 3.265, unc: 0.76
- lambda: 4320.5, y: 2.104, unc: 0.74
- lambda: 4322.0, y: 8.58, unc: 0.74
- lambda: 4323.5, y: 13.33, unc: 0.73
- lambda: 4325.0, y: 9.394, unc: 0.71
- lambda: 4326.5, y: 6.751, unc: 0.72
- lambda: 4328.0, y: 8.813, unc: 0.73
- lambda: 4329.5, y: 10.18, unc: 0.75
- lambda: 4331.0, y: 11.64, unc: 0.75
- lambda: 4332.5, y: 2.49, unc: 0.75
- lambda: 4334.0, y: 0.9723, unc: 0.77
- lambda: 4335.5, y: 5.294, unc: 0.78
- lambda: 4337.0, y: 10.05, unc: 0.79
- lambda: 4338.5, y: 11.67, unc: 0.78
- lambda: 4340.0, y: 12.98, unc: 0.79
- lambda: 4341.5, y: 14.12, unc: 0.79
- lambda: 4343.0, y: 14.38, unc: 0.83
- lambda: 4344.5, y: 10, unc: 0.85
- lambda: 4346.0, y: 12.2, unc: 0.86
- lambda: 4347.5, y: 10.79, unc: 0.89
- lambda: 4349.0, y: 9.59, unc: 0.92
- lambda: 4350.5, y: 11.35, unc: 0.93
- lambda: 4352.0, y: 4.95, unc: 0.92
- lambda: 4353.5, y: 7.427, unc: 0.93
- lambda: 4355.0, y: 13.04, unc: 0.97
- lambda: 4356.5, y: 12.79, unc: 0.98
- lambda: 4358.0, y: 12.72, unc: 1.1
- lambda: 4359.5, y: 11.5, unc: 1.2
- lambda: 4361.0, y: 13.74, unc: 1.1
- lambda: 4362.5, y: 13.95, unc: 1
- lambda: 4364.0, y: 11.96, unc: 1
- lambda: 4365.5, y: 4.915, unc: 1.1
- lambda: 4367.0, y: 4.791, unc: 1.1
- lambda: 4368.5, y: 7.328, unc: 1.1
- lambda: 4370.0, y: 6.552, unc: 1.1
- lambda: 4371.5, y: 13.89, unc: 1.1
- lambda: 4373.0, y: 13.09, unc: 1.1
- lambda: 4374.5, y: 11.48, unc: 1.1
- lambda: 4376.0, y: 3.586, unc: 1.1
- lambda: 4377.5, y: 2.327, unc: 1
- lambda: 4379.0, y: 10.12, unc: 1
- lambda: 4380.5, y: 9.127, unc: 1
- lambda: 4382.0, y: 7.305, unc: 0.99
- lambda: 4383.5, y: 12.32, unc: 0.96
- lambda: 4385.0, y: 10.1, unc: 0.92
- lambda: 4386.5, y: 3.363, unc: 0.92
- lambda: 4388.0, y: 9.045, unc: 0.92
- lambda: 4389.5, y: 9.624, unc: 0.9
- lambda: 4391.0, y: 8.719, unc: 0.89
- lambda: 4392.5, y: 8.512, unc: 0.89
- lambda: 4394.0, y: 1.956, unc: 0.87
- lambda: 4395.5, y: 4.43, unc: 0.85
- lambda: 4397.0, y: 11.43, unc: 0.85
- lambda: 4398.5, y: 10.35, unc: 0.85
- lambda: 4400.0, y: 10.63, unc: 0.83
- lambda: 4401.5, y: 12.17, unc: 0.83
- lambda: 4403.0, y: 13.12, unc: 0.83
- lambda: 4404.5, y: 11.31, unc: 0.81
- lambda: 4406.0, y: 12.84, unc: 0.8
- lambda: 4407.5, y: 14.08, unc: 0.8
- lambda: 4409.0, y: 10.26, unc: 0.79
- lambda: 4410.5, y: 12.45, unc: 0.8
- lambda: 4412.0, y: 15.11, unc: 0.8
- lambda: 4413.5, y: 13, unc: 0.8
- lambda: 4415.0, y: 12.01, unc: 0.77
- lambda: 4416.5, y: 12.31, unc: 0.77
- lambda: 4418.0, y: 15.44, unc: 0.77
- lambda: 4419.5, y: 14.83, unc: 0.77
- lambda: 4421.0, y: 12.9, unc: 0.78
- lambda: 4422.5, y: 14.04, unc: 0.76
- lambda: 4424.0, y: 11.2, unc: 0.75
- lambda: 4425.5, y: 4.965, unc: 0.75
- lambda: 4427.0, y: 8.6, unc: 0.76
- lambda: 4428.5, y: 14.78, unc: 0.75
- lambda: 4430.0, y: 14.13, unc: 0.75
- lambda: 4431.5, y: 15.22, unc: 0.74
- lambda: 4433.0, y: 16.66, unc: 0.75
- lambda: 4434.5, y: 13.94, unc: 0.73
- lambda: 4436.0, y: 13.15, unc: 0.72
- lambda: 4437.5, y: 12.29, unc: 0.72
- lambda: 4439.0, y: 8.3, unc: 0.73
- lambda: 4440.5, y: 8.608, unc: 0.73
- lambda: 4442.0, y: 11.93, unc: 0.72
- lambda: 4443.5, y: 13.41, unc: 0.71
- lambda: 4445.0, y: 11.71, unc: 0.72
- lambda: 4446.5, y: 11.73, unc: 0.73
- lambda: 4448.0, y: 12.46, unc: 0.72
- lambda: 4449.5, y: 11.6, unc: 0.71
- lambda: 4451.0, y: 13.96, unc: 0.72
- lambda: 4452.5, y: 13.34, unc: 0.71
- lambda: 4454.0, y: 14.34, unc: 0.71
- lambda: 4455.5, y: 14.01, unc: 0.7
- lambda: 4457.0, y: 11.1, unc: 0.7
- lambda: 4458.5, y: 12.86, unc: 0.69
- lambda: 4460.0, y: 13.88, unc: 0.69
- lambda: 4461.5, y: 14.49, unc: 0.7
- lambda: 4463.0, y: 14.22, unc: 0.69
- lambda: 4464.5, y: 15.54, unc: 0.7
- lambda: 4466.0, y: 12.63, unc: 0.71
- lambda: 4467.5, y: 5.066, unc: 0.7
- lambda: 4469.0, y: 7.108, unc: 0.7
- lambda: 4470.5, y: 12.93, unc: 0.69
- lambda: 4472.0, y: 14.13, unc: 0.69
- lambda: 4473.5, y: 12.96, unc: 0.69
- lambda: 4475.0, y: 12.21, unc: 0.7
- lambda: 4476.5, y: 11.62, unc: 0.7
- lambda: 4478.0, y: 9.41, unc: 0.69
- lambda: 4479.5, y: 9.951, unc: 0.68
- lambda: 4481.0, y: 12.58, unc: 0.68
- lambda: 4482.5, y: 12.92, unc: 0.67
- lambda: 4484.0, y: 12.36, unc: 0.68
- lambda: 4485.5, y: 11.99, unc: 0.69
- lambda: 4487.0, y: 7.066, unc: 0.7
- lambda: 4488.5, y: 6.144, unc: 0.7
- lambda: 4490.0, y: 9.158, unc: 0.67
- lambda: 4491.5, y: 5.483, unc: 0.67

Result 5.5 A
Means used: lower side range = 11.8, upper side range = 12.3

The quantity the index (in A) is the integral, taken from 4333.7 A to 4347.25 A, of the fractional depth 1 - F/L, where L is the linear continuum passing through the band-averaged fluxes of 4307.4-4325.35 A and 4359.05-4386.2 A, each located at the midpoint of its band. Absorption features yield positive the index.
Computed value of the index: -0.7 A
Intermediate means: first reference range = 10.7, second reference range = 9.21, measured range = 10.5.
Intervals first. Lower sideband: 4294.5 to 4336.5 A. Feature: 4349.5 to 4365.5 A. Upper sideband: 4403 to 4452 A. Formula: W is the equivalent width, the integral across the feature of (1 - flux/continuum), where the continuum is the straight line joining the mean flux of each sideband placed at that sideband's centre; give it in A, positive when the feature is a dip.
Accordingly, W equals 0.7 A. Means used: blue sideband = 10.9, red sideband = 12.5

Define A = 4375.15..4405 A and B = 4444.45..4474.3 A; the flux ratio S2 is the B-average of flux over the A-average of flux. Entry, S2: 1.48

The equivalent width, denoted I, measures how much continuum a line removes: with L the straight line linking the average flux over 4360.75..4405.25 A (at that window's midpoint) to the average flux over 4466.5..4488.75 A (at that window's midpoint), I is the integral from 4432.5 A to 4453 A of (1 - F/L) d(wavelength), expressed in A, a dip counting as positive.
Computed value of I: -4.6 A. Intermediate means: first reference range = 8.99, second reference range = 10.7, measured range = 12.3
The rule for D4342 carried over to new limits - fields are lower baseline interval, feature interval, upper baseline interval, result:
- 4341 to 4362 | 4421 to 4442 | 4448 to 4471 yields 0.3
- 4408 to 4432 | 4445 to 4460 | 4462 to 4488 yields -1.2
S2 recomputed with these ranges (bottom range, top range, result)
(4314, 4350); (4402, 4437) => 1.42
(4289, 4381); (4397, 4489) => 1.11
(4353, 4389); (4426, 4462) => 1.34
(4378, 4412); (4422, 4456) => 1.26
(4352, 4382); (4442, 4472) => 1.31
